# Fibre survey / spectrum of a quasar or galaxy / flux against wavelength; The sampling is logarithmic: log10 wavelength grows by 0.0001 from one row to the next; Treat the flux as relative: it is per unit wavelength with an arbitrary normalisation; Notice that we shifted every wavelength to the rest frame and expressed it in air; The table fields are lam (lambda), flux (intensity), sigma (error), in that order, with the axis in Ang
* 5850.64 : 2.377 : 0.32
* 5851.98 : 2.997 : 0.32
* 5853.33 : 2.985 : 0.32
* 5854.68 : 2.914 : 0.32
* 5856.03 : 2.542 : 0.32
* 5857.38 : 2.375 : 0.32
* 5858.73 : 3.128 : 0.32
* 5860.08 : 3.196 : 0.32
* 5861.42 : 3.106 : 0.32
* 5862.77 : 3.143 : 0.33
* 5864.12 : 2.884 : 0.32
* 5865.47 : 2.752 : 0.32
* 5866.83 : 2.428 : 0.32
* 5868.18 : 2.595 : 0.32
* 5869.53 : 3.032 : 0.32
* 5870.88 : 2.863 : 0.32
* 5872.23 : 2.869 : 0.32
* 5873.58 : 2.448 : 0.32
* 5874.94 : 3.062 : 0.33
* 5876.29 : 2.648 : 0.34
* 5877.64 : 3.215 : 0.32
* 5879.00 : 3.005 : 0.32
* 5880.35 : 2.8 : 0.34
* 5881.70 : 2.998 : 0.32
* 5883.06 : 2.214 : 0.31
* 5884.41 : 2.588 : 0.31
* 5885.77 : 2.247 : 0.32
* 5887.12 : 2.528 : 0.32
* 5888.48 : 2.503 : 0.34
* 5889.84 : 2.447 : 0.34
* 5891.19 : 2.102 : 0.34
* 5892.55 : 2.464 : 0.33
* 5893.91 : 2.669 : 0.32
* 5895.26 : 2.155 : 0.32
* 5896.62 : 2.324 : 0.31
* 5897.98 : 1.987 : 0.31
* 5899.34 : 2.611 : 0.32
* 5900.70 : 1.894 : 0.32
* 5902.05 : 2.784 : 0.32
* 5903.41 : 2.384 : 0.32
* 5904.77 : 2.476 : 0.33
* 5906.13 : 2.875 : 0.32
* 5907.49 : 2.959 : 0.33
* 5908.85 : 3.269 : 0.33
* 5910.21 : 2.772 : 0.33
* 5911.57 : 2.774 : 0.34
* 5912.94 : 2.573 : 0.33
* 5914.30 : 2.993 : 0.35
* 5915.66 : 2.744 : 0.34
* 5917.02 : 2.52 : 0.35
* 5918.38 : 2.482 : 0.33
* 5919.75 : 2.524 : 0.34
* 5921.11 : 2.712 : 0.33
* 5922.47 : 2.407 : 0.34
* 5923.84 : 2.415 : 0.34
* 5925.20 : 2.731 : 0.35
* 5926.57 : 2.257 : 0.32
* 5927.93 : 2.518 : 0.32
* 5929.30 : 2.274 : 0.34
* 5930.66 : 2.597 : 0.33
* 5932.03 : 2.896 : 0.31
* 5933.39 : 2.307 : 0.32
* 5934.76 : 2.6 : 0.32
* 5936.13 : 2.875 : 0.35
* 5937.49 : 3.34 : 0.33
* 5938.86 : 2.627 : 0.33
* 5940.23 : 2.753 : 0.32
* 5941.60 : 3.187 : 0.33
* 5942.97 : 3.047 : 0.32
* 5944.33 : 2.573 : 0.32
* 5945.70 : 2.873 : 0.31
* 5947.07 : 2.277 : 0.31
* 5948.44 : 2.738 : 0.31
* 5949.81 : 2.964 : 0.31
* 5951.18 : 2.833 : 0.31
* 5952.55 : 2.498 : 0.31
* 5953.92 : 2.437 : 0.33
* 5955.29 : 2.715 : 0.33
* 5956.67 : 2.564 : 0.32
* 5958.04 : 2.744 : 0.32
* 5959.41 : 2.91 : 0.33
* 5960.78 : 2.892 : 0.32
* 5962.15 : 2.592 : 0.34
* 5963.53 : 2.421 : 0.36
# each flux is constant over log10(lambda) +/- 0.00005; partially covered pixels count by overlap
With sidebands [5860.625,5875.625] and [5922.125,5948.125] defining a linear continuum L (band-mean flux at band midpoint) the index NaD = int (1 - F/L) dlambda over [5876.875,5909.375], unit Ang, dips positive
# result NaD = 2.5 Ang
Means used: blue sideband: 2.84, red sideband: 2.66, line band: 2.56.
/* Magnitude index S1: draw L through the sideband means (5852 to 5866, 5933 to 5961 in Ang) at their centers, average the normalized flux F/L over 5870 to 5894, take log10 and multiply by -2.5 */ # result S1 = 0.09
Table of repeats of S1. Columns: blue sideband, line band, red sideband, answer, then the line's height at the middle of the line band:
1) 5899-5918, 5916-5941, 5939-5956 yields 0.04 mag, 2.71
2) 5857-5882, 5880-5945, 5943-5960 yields 0.07 mag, 2.78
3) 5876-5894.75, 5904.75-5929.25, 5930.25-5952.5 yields 0.01 mag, 2.7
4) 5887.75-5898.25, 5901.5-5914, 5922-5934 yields -0.15 mag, 2.41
